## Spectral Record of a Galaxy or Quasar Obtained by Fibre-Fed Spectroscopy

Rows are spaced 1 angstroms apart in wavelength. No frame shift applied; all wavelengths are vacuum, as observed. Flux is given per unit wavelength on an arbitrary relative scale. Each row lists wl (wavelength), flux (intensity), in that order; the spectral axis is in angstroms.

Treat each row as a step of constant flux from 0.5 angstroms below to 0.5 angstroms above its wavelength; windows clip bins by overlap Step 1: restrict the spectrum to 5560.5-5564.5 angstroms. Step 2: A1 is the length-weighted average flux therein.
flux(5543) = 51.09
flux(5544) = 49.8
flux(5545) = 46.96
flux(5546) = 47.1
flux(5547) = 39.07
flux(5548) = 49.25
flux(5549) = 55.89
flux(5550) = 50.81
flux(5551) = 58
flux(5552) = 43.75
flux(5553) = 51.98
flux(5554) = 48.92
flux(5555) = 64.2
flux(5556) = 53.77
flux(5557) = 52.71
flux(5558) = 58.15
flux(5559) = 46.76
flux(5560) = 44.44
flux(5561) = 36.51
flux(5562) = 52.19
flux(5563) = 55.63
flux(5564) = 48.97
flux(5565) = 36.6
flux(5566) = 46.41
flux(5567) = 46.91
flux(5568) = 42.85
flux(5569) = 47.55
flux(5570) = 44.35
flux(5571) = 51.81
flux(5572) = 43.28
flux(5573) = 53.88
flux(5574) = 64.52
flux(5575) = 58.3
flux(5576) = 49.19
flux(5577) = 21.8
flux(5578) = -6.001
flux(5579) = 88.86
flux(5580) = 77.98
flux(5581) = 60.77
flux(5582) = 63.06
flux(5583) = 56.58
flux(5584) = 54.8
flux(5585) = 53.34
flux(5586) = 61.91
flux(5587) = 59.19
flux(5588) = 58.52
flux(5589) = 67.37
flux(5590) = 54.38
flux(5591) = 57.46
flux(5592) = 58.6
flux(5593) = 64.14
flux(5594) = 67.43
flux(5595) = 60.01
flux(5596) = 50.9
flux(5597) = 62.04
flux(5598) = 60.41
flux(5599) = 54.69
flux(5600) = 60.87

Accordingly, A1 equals 48.3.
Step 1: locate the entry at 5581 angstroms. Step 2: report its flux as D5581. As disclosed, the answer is 60.77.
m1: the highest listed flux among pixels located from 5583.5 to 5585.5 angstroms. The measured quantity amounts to 54.8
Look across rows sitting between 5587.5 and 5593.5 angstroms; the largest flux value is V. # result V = 67.37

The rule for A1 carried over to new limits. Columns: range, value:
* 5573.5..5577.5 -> 48.5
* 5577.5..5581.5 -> 55.4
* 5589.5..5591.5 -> 55.9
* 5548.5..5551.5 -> 54.9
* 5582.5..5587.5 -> 57.2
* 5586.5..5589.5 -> 61.7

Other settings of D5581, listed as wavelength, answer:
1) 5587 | 59.19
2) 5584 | 54.8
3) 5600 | 60.87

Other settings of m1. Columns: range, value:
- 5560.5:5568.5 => 55.63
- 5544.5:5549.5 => 55.89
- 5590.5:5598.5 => 67.43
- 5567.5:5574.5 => 64.52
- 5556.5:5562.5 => 58.15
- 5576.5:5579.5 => 88.86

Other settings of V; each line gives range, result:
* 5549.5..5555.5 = 64.2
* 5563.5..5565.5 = 48.97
